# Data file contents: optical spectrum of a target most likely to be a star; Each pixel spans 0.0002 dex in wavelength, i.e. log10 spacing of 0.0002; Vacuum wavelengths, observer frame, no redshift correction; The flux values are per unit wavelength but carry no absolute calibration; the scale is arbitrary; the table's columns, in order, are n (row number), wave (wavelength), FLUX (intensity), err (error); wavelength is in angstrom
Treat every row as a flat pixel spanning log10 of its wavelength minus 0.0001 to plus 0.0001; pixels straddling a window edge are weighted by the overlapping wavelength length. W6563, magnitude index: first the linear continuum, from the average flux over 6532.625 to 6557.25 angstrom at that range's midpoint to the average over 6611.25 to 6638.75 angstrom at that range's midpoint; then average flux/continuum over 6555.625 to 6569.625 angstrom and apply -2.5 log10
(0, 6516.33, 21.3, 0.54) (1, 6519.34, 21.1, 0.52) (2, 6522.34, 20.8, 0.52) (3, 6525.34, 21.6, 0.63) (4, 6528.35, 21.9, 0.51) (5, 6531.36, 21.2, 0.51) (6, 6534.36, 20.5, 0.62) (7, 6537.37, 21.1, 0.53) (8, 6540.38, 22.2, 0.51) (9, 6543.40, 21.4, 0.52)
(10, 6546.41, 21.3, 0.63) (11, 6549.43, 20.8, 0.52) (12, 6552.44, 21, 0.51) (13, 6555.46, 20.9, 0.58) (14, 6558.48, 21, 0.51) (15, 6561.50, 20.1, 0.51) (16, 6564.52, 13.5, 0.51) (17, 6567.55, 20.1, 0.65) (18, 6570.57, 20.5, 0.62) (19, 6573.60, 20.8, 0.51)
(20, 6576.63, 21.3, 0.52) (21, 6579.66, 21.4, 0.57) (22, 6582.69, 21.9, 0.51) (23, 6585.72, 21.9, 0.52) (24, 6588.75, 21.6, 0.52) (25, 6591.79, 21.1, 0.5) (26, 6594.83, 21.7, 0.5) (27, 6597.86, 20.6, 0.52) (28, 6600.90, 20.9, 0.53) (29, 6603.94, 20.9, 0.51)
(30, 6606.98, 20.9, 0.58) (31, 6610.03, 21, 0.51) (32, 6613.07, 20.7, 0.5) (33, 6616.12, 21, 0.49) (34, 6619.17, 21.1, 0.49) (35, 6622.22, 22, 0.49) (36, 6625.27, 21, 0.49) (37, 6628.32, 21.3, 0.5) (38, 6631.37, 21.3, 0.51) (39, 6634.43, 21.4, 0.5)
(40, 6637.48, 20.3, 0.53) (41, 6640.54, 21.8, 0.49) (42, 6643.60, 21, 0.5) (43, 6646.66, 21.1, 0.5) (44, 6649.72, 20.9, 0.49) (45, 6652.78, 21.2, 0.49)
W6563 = 0.12 mag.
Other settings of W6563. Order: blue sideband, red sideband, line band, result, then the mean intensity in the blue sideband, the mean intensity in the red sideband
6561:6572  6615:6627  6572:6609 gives -0.08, 18.4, 21.3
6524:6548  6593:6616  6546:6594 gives 0.03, 21.4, 21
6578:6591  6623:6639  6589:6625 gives 0.02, 21.7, 21.1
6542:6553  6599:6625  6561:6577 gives 0.10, 21.1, 21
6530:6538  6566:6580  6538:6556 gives -0.02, 20.9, 20.7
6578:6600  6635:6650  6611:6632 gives 0.00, 21.4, 21.1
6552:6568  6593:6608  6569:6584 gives -0.06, 19.3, 21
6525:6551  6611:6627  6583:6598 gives -0.01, 21.3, 21.2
